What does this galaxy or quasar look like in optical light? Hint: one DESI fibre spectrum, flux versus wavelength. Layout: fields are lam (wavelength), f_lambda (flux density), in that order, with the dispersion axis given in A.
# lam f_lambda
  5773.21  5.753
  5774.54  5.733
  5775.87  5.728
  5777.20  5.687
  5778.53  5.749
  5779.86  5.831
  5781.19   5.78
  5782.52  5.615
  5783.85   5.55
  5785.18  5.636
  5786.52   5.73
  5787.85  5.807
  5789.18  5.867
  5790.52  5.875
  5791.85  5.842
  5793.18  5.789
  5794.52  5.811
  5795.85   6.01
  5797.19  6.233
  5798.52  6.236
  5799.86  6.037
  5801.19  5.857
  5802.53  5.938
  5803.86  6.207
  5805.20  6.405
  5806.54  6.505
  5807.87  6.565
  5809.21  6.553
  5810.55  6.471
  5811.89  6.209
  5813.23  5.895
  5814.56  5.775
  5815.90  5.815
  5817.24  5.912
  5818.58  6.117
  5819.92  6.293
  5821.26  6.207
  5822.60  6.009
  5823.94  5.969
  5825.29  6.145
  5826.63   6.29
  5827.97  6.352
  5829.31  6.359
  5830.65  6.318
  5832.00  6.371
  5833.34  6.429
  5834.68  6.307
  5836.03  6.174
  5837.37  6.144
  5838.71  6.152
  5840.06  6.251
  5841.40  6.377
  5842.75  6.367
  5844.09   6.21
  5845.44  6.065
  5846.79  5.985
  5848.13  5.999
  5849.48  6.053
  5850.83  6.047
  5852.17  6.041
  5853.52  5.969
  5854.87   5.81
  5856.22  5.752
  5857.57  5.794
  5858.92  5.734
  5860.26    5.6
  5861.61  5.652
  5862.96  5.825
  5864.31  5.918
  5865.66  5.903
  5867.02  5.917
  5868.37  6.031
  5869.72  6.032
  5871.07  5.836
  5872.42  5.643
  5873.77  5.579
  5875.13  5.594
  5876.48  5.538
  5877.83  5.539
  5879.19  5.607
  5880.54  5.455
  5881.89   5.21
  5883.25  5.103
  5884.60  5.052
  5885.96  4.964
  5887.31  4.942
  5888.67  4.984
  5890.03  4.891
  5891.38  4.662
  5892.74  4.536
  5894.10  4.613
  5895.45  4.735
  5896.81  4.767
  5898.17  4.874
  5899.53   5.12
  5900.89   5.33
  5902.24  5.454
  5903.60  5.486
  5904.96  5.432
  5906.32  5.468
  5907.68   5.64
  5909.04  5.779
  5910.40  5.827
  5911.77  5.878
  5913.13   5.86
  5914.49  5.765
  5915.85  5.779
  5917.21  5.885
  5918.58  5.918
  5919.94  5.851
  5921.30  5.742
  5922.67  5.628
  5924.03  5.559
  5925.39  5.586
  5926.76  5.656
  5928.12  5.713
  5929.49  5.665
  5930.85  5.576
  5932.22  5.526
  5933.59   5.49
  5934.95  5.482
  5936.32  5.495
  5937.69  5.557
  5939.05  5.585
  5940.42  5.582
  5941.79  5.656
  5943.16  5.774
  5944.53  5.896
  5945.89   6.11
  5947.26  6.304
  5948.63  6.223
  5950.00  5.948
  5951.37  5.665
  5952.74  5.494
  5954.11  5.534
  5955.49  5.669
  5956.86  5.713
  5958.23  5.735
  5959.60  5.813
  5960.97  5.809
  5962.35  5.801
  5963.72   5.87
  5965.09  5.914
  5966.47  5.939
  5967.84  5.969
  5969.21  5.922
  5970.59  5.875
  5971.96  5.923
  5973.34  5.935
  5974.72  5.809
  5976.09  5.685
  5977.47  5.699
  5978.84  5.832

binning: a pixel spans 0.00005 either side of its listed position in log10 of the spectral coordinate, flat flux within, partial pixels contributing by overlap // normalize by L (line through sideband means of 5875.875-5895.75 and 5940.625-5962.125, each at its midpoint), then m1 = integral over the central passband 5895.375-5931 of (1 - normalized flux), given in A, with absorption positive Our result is -1.3 A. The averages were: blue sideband 5.06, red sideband 5.82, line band 5.57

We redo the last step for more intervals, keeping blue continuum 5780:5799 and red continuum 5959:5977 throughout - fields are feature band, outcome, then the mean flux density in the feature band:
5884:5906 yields 3.2 A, 5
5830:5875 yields -1.2 A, 6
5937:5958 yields 0.3 A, 5.78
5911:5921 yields 0.0 A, 5.84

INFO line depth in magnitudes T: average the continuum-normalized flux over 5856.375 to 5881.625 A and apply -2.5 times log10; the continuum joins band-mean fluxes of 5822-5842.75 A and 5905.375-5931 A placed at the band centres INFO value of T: 0.06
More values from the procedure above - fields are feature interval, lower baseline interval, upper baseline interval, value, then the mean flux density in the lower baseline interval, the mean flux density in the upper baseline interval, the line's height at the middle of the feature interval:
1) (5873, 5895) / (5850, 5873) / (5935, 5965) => 0.138 mag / 5.86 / 5.77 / 5.83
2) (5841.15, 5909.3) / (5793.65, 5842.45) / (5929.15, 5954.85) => 0.082 mag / 6.19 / 5.71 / 5.97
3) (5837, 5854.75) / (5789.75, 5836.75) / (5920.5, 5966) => -0.013 mag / 6.15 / 5.72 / 6.04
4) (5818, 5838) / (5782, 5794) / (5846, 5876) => -0.078 mag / 5.75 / 5.85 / 5.8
